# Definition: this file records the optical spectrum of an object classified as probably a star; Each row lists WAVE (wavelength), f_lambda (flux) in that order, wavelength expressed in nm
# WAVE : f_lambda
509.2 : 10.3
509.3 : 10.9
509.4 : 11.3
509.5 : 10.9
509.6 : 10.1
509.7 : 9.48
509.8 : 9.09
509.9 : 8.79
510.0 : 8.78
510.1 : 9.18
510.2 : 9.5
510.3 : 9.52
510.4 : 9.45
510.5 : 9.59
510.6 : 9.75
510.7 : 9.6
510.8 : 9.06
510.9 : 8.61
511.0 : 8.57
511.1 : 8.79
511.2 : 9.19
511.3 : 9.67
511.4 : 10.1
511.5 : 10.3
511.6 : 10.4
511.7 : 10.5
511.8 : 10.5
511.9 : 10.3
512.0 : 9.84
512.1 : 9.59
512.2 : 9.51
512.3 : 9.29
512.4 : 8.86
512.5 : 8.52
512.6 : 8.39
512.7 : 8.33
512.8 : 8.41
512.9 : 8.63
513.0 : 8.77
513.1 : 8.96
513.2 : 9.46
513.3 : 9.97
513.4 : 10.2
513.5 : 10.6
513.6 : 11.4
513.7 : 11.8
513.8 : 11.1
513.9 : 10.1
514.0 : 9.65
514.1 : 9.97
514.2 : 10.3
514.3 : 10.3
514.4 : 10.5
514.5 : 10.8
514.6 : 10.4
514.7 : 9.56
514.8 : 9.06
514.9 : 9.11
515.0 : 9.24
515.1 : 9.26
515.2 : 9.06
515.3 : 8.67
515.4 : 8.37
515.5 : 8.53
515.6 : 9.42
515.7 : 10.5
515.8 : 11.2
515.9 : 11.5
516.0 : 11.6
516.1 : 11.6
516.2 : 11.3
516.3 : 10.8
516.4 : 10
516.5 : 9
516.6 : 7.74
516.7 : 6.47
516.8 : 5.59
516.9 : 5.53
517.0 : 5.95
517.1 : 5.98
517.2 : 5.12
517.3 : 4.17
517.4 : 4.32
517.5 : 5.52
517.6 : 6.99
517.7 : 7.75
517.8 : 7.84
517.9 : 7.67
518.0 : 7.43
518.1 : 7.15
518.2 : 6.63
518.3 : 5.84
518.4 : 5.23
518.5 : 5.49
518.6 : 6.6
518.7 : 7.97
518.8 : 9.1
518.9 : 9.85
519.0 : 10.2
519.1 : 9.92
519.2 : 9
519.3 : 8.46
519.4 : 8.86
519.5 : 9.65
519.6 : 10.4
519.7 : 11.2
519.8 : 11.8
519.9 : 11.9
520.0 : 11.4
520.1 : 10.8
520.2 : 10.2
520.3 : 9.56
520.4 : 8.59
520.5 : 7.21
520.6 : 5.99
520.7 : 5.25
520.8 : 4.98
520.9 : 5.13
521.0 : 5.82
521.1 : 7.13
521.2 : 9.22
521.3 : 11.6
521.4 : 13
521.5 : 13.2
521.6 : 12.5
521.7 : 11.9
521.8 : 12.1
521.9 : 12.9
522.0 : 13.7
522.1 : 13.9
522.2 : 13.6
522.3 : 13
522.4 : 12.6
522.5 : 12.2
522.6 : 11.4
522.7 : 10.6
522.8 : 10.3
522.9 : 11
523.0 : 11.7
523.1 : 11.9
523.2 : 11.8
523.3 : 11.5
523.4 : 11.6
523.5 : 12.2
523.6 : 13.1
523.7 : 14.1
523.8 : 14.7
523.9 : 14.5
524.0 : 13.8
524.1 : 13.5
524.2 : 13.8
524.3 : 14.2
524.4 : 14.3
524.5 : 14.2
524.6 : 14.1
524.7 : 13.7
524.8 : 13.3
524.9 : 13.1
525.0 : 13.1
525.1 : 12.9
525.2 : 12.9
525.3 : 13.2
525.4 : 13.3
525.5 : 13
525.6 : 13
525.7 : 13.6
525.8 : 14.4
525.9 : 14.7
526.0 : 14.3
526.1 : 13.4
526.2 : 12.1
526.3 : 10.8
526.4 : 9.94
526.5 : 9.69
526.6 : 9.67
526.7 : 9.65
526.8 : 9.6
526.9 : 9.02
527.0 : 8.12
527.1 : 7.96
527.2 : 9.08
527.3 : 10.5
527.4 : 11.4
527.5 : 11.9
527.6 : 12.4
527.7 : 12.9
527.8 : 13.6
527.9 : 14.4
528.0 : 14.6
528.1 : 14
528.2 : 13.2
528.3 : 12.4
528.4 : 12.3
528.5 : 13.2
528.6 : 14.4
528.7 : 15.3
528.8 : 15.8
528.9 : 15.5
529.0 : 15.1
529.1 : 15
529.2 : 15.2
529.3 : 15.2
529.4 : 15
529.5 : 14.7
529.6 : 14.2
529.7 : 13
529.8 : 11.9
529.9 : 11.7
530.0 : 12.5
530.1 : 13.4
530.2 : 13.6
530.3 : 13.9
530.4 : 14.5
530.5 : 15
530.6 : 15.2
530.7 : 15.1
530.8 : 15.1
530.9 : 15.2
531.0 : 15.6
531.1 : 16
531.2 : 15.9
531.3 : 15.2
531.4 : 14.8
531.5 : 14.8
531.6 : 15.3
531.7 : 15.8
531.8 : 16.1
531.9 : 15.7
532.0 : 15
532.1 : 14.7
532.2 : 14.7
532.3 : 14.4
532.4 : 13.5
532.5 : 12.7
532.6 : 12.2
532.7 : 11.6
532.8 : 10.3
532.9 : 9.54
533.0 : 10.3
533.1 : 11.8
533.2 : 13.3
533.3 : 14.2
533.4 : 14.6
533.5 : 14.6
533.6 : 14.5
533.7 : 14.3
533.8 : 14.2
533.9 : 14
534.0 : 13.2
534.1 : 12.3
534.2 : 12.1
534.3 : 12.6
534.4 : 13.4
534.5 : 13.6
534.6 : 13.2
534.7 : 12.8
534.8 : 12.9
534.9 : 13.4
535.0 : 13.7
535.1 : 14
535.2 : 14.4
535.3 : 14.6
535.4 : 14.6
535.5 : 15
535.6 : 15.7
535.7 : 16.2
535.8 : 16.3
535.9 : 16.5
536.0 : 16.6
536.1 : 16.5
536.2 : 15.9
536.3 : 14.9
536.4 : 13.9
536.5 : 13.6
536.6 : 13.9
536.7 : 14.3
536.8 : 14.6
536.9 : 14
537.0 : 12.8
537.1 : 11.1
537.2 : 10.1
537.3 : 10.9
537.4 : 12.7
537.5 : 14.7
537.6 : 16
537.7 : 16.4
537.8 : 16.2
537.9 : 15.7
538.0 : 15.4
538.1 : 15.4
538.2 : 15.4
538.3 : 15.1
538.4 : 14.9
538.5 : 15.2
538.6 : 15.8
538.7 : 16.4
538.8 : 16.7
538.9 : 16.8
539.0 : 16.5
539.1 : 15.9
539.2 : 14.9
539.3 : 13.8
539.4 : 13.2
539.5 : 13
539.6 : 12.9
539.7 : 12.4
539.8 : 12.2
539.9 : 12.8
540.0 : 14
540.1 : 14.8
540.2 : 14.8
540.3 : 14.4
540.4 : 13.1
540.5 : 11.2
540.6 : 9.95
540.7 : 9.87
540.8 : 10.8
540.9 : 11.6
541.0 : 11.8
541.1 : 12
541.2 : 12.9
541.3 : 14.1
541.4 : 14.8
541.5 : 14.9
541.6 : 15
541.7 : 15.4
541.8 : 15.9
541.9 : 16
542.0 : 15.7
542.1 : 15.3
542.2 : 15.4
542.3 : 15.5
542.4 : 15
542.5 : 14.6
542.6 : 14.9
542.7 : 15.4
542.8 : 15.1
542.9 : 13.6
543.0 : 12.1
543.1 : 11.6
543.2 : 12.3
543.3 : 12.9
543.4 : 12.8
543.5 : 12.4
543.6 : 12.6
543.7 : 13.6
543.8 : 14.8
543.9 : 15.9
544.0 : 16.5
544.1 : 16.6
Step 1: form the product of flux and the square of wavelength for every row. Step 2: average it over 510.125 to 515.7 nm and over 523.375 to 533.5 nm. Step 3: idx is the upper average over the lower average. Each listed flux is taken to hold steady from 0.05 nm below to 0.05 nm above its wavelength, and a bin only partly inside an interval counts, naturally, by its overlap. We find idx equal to 1.48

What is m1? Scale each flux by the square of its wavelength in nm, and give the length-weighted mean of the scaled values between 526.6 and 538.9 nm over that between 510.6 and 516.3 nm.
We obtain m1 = 1.53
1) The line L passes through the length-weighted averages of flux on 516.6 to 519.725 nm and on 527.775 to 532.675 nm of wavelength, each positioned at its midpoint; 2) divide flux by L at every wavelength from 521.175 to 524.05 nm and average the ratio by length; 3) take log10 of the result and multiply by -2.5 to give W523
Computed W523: -0.245 mag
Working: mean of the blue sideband 7.33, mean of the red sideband 14.4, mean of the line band 12.4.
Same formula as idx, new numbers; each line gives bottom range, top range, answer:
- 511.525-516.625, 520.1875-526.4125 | 1.26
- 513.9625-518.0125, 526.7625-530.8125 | 1.61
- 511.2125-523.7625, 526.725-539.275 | 1.55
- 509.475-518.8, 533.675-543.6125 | 1.73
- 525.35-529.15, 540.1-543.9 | 1.16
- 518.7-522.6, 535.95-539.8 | 1.52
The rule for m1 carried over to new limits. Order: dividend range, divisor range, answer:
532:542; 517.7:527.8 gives 1.35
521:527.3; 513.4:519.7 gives 1.44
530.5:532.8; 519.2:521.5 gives 1.68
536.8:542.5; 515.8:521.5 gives 1.84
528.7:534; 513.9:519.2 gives 1.77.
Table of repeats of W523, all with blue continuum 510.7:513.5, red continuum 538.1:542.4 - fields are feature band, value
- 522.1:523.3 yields -0.07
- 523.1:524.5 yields -0.17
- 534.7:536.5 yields -0.12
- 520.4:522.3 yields 0.10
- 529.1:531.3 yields -0.16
